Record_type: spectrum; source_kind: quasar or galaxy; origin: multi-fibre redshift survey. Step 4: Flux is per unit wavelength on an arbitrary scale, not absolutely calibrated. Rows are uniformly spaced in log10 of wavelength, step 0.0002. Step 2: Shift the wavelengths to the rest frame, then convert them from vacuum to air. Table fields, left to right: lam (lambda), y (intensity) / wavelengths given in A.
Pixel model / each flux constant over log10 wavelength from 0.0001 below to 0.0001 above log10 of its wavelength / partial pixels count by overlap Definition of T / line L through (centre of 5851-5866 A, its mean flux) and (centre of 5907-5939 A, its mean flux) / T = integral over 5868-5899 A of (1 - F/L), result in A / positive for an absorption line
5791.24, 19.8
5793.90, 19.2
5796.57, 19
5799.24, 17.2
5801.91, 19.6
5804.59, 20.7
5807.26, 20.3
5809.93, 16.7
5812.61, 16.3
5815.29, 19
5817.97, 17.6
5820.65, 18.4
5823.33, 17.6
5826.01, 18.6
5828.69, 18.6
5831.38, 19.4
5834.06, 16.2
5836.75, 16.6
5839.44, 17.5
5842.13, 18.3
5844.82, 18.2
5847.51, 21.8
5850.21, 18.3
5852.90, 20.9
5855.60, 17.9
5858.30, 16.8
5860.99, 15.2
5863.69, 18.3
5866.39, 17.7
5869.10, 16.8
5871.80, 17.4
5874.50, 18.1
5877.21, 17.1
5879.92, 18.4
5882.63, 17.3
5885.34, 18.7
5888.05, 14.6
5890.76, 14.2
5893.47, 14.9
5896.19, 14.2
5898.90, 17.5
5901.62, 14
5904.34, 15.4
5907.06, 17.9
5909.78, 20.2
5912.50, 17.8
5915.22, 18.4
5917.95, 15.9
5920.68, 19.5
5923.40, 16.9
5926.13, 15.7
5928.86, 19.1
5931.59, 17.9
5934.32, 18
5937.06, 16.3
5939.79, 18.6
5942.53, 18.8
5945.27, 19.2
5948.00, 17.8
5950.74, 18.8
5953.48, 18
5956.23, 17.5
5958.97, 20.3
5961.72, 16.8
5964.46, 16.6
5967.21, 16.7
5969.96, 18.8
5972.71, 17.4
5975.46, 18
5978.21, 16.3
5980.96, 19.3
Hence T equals 2.2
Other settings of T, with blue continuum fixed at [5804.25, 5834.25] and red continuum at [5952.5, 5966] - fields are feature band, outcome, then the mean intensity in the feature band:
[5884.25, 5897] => 1.94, 15.3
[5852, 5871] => 0.60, 17.6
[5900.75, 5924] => 0.72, 17.4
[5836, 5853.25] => -0.53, 18.8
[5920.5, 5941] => 0.31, 17.6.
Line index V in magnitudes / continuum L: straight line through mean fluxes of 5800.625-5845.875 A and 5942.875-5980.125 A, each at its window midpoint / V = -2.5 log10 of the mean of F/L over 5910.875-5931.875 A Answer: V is 0.02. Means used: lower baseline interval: 18.2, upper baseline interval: 17.9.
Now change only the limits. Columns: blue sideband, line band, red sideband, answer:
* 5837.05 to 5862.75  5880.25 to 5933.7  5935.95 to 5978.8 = 0.07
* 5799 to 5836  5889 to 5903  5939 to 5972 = 0.21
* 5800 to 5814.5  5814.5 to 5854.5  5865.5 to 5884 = -0.02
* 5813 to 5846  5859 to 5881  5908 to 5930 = 0.04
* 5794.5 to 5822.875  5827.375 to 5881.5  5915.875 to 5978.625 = 0.02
